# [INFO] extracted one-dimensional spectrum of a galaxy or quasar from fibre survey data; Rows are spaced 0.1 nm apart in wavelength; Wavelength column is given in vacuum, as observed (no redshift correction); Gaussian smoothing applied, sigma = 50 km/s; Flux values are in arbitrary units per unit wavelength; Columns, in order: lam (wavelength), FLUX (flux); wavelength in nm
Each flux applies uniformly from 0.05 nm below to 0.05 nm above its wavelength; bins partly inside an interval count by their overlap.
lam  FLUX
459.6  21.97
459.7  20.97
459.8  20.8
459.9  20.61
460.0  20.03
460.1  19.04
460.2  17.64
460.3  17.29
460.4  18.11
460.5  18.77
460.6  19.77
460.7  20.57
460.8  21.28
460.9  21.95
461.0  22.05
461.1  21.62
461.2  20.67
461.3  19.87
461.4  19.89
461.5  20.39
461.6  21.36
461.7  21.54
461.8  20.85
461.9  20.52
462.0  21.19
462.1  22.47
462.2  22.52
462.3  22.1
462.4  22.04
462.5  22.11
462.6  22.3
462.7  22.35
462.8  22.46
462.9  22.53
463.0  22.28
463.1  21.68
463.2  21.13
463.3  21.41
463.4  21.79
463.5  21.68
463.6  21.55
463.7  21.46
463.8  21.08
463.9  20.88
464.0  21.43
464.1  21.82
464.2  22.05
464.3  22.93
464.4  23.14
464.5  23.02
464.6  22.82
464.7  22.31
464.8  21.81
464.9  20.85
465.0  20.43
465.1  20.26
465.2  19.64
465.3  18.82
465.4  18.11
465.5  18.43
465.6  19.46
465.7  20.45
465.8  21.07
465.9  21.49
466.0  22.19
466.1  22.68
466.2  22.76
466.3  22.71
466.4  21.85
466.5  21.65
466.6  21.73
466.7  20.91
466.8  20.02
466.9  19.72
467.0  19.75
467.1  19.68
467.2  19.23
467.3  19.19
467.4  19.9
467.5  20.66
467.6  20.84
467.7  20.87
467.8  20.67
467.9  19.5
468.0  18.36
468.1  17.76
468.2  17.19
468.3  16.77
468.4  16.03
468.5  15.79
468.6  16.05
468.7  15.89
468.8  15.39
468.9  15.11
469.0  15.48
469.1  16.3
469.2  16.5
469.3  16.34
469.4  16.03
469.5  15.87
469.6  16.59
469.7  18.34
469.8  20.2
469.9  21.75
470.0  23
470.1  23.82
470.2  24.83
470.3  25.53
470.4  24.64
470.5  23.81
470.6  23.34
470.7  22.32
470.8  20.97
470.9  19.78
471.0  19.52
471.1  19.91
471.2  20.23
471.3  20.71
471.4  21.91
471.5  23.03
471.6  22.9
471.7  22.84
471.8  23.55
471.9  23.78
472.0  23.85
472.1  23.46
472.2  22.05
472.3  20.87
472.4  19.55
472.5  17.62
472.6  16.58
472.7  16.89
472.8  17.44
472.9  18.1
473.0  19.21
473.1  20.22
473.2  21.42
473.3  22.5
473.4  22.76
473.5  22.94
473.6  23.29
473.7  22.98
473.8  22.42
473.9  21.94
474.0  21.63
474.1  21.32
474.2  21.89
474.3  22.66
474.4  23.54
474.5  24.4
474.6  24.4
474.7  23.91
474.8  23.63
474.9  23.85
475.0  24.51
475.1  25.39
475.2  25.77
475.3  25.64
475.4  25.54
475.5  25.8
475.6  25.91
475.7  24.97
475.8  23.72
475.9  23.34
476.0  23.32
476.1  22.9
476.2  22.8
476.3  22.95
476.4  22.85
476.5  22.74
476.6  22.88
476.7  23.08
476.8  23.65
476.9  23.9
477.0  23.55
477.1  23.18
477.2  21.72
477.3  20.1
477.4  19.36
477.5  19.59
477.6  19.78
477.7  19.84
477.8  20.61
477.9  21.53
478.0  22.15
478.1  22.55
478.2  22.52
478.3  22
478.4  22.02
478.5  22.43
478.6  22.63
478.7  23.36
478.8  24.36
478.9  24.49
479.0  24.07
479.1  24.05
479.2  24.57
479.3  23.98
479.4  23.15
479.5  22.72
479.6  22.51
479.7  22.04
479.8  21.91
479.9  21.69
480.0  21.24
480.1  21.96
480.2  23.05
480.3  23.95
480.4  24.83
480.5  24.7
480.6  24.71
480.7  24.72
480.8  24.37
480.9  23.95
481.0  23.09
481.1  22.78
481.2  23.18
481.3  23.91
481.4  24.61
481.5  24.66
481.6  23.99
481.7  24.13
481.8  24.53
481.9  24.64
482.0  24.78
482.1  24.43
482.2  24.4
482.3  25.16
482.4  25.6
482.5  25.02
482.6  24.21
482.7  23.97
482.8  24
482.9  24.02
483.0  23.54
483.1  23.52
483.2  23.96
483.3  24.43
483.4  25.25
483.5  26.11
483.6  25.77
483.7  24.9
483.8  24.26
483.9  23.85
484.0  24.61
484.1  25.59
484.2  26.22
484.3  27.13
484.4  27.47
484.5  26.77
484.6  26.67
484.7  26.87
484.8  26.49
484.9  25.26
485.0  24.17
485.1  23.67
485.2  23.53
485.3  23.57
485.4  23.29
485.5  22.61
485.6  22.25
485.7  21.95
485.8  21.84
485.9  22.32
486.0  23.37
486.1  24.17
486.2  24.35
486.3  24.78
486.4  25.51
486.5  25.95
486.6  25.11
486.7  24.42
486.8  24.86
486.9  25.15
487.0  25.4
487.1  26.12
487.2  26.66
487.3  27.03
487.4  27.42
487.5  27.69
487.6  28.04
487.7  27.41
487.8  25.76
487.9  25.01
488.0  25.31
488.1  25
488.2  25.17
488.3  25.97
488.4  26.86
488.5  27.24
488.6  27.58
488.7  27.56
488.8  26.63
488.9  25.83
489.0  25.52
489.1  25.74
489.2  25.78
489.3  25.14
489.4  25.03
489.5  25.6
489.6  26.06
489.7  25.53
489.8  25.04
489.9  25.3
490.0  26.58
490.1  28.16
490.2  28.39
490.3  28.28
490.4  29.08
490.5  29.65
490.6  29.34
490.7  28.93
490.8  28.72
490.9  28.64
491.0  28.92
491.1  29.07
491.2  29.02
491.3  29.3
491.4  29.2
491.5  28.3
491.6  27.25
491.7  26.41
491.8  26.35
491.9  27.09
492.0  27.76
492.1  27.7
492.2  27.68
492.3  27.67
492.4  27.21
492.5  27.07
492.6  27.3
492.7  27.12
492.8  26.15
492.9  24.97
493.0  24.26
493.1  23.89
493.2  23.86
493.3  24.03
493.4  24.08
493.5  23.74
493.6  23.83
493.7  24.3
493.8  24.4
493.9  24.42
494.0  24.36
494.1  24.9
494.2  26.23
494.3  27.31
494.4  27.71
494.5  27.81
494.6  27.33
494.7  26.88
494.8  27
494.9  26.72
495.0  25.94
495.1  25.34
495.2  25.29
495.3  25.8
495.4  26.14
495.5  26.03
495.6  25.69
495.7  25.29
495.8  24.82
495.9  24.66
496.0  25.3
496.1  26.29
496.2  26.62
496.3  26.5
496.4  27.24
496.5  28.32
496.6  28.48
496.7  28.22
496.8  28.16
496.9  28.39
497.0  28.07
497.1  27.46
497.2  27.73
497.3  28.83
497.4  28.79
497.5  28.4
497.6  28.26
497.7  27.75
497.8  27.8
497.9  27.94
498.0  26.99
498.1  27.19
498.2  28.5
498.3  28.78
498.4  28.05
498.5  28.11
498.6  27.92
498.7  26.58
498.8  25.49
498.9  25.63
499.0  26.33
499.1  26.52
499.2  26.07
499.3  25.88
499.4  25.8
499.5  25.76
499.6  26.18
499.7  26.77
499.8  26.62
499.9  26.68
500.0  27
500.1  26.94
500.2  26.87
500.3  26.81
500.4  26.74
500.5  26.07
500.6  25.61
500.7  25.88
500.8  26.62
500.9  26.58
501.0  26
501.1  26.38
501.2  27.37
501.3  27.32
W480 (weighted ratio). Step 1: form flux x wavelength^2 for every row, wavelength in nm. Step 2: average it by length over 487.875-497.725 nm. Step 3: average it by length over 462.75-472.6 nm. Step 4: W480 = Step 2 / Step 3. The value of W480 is 1.44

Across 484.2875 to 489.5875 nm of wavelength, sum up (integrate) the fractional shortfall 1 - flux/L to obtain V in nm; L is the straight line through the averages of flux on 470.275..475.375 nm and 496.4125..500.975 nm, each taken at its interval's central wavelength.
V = -0.11 nm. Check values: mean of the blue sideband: 22.1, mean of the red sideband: 27.2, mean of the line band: 25.4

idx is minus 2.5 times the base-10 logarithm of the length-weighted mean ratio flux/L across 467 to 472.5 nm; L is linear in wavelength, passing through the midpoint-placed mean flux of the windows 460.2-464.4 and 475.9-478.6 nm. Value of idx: 0.09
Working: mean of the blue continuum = 21.2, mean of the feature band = 19.9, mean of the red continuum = 22.1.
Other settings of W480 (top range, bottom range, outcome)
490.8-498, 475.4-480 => 1.26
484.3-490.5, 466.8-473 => 1.40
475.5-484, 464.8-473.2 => 1.22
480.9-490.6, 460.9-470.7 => 1.34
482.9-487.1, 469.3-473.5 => 1.24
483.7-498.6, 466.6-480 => 1.32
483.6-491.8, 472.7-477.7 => 1.21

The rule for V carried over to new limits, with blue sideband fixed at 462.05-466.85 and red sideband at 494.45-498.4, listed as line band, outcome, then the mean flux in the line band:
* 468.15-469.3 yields 0.32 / 16.1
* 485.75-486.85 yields 0.05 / 24.2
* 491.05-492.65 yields -0.09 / 27.8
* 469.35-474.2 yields 0.34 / 21.2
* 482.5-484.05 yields 0.02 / 24.4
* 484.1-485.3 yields -0.03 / 25.7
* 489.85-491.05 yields -0.10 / 28.3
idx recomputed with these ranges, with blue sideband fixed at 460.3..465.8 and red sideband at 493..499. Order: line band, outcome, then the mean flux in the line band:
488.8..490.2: -0.02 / 25.9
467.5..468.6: 0.19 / 18.4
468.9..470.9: 0.11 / 20.2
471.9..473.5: 0.12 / 20.4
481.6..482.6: -0.02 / 24.7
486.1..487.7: -0.04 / 25.9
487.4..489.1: -0.05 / 26.4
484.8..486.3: 0.06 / 23.5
